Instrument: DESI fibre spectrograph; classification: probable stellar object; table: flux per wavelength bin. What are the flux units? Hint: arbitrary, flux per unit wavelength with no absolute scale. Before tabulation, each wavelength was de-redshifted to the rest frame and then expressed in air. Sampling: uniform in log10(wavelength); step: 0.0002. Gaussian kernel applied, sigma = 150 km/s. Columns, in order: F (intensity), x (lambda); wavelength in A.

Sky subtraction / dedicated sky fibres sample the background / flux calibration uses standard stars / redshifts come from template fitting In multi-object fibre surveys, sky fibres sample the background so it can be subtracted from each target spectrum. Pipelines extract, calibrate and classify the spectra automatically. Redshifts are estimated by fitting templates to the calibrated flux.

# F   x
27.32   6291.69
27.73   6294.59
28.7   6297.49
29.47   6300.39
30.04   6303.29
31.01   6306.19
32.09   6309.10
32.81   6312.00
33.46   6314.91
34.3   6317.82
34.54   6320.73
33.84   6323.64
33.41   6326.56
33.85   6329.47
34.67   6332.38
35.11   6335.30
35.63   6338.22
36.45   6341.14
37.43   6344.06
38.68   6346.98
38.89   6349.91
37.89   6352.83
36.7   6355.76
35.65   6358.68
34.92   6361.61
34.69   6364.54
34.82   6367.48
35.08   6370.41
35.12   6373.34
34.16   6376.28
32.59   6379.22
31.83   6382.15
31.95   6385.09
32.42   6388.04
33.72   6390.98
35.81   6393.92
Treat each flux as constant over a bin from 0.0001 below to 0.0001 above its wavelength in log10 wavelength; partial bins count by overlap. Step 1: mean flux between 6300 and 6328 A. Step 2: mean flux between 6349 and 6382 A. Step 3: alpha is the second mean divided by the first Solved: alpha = 1.1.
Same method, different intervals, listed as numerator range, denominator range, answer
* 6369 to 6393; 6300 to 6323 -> 1.03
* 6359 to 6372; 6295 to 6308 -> 1.18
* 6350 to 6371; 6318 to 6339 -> 1.04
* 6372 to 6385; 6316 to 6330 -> 0.98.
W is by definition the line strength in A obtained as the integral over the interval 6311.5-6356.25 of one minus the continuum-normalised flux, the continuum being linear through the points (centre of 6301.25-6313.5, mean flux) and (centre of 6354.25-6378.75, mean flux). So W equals -3.3 A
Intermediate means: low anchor 31.4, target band 35.5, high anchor 35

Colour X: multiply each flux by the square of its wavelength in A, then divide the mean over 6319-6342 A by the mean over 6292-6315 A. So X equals 1.2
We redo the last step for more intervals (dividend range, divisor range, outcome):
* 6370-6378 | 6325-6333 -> 1.04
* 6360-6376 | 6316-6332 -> 1.04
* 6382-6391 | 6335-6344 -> 0.91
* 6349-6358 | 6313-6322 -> 1.12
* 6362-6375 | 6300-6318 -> 1.12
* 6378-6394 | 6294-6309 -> 1.13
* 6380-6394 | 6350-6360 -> 0.90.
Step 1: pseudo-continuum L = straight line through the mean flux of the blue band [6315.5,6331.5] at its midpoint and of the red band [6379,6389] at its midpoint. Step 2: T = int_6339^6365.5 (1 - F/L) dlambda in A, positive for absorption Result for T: -3.0 A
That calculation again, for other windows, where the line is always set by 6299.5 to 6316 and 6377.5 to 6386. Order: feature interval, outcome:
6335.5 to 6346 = -1.52 A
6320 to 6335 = -1.14 A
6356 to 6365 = -0.94 A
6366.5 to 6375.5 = -0.80 A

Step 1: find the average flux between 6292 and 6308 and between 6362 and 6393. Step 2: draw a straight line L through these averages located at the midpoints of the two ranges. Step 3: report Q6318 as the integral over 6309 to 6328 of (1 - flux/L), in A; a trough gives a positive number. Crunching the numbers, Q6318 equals -2.0 A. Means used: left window 29.3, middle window 33.6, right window 33.7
